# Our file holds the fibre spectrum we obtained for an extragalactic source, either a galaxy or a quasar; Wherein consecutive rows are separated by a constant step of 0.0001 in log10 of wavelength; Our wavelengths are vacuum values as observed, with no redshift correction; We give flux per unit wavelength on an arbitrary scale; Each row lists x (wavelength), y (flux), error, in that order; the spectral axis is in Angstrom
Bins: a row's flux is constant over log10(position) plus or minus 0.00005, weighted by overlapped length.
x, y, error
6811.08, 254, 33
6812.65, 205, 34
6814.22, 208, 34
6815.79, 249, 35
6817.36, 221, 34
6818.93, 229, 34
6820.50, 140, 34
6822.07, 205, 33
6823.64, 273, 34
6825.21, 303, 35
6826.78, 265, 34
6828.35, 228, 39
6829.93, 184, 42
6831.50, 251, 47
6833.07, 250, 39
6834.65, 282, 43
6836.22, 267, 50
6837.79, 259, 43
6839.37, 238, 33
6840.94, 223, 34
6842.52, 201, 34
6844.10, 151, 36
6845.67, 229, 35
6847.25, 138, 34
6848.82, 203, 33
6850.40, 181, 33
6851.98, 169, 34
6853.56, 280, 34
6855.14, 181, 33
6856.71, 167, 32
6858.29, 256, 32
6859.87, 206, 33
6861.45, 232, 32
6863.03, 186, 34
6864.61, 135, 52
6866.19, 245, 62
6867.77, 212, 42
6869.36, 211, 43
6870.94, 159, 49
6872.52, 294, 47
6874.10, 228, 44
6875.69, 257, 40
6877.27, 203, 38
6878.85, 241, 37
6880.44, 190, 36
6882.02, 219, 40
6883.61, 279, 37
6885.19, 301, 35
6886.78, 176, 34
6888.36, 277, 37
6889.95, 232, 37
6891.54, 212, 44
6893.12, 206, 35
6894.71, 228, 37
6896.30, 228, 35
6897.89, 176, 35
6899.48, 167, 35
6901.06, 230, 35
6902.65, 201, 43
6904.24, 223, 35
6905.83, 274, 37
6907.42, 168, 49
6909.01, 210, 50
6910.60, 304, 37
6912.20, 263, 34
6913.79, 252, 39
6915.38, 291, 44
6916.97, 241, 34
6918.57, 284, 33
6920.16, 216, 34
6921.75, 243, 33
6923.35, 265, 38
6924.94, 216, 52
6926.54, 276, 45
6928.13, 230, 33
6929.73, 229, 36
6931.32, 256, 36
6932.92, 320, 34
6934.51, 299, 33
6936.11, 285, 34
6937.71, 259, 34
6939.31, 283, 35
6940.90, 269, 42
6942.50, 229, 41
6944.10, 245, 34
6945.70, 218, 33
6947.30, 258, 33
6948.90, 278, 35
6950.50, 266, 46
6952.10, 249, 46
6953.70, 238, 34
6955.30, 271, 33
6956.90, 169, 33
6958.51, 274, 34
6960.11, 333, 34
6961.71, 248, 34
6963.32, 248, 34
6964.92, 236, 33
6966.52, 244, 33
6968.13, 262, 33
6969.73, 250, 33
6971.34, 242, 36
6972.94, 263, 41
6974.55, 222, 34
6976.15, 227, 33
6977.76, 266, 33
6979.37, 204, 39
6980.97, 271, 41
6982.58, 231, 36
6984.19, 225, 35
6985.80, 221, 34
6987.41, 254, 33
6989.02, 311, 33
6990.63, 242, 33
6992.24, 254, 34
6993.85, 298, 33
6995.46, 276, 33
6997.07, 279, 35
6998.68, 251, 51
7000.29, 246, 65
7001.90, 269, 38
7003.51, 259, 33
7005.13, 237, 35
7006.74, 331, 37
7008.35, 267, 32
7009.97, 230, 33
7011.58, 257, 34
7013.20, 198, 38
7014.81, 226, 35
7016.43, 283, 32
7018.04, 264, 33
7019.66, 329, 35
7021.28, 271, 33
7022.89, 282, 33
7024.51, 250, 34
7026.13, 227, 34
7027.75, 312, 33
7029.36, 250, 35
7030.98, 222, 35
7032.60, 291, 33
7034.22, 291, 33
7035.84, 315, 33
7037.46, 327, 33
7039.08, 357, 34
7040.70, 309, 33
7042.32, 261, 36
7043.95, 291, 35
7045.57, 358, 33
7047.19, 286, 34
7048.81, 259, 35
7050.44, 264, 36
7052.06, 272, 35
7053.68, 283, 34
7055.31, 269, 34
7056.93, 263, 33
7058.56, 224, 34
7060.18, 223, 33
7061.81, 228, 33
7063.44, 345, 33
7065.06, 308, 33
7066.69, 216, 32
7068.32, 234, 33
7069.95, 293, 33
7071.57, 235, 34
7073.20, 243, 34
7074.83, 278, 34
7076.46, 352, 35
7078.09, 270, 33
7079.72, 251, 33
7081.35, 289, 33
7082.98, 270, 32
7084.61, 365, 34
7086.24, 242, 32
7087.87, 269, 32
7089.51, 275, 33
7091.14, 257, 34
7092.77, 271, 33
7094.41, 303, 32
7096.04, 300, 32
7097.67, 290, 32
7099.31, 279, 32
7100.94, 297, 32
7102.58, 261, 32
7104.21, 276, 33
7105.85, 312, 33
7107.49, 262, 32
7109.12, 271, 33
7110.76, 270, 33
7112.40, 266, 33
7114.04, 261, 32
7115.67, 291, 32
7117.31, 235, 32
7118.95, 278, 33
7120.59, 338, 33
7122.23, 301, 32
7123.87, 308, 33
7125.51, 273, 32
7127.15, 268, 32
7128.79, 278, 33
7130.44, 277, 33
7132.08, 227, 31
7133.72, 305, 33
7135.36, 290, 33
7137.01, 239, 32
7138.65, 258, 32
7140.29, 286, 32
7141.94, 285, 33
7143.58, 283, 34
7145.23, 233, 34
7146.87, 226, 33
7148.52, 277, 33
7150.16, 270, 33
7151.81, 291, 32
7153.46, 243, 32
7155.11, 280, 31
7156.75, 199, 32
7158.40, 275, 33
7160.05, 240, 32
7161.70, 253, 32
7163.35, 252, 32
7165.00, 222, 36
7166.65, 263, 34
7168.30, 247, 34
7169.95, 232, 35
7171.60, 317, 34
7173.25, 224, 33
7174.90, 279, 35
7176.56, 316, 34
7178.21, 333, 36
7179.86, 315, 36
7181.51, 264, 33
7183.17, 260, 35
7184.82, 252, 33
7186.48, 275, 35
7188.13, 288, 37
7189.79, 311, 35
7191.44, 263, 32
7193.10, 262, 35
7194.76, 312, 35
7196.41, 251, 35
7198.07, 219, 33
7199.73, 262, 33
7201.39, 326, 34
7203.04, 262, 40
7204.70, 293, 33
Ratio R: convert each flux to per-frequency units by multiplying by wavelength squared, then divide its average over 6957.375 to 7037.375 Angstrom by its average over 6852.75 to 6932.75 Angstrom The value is 1.2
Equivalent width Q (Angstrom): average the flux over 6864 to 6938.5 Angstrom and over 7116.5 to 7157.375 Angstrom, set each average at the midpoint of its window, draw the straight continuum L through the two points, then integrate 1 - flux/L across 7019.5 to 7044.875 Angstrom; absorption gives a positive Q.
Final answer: -3.0 Angstrom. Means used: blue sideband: 237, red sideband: 270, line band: 286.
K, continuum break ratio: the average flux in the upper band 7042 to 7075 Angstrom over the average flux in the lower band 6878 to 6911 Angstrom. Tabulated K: 1.2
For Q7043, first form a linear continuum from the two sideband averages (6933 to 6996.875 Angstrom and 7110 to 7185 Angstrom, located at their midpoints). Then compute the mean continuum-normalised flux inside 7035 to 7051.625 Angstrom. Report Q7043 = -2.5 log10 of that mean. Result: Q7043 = -0.16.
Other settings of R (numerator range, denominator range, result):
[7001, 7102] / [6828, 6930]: 1.28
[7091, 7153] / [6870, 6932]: 1.25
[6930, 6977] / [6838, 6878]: 1.27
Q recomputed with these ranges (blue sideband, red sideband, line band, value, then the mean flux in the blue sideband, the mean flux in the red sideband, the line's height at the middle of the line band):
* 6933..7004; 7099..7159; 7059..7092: -0.6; 256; 272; 267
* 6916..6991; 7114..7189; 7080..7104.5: -1.6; 253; 270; 265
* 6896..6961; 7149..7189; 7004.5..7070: -4.2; 249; 266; 257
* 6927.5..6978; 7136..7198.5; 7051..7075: 0.0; 255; 266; 261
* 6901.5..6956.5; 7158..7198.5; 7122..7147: -0.5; 252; 269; 266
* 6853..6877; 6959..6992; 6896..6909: 1.1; 216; 250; 227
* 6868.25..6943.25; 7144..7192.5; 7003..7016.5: -0.1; 240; 266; 250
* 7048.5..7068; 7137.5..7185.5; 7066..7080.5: -0.1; 262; 265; 262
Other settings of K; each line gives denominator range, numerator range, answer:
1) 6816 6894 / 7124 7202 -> 1.21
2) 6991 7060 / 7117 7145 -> 1.02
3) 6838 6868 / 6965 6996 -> 1.23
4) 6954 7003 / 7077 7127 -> 1.11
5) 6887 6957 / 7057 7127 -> 1.13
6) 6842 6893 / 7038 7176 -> 1.27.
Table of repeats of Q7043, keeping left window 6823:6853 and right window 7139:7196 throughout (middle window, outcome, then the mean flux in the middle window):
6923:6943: -0.11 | 263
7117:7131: -0.09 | 286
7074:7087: -0.13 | 290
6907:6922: -0.06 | 249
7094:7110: -0.10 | 285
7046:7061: -0.04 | 263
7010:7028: -0.05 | 261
